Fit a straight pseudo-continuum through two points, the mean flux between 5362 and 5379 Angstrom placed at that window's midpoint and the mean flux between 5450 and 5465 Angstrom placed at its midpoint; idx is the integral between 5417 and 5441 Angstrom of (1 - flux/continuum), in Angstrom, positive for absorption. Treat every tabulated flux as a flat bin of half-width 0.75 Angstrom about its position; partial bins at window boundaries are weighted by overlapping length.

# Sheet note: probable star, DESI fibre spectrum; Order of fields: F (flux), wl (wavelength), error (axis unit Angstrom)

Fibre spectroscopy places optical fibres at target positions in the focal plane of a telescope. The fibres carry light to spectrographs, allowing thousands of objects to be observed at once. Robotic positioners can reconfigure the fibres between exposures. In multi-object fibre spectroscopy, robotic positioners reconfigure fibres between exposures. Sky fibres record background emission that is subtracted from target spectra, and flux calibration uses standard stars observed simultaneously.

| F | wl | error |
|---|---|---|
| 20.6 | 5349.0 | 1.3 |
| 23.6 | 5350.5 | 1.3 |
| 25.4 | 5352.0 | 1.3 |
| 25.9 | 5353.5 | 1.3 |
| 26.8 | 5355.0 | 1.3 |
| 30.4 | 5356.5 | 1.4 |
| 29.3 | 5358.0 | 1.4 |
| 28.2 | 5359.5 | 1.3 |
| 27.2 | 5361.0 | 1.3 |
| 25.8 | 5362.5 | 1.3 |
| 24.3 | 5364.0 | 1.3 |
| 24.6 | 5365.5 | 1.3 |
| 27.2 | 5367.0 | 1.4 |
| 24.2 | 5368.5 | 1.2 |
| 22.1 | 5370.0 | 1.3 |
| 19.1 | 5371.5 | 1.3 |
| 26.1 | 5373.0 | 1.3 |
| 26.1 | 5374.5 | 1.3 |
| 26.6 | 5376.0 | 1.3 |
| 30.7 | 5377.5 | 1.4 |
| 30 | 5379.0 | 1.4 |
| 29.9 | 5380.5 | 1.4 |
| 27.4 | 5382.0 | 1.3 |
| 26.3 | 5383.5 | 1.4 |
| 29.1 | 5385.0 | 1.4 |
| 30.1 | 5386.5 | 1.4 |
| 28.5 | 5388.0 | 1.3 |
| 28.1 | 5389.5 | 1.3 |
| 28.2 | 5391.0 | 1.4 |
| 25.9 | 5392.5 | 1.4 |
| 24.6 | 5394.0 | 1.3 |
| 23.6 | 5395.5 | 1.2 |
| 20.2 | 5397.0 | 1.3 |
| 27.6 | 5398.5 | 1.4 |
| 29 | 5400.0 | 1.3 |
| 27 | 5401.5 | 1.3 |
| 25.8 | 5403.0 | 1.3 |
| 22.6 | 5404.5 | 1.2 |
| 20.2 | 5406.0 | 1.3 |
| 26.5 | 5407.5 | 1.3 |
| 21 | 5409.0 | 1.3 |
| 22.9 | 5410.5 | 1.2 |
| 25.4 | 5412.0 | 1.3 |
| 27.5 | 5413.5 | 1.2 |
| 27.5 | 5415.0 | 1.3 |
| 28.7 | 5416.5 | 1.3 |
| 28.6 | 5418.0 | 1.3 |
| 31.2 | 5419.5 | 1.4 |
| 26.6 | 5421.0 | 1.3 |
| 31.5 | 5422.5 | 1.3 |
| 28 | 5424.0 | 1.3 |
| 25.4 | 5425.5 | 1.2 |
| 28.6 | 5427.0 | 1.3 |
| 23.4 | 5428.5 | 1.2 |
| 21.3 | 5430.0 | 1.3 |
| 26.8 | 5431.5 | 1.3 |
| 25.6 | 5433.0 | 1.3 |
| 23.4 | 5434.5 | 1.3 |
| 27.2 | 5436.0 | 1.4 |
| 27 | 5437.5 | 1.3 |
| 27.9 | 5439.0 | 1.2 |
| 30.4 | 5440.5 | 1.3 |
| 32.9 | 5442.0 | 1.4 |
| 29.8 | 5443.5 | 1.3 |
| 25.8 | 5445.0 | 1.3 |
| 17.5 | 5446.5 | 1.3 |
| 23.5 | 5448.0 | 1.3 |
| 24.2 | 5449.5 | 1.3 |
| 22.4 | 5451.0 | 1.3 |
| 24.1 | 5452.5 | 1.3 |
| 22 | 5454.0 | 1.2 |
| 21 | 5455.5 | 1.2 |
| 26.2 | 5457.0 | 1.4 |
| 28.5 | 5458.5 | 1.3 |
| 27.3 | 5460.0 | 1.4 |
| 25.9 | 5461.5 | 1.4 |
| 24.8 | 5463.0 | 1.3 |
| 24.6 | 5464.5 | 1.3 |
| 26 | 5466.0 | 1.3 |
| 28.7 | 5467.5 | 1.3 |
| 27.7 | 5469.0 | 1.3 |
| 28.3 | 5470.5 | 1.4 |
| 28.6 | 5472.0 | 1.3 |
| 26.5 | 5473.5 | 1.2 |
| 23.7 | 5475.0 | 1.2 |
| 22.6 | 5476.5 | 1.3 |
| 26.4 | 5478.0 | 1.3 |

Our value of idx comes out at -2.1 Angstrom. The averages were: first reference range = 25.4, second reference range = 24.7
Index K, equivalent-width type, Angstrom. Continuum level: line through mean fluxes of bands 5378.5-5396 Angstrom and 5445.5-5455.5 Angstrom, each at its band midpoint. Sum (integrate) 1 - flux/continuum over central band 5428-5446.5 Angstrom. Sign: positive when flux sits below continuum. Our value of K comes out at -2.4 Angstrom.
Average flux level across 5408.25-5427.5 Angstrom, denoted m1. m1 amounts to 27.1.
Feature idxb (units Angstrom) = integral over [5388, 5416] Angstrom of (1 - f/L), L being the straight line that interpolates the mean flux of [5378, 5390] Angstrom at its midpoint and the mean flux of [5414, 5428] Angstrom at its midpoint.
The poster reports 3.2 Angstrom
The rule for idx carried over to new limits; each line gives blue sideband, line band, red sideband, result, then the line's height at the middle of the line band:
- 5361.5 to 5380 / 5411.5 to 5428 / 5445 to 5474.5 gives -1.7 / 25.4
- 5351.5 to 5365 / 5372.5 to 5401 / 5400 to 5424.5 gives -0.6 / 26.7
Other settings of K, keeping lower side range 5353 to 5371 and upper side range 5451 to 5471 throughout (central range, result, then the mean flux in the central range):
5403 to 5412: 0.98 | 23.1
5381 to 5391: -0.84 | 28.3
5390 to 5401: 0.15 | 25.7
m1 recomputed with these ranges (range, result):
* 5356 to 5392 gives 27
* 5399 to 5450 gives 26.2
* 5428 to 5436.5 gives 24.6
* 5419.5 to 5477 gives 26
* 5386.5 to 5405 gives 26.1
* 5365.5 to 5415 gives 25.9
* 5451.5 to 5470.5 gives 25.6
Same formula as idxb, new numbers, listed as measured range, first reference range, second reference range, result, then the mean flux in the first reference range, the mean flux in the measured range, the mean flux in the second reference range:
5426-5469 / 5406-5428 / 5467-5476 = 2.1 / 26.8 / 25.6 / 27.1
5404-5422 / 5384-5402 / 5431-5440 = 0.5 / 26.8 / 25.8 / 26.4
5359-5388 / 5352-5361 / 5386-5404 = 0.6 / 27.8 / 26.6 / 26.4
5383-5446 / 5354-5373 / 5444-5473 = -2.8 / 25.8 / 26.6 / 25.2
